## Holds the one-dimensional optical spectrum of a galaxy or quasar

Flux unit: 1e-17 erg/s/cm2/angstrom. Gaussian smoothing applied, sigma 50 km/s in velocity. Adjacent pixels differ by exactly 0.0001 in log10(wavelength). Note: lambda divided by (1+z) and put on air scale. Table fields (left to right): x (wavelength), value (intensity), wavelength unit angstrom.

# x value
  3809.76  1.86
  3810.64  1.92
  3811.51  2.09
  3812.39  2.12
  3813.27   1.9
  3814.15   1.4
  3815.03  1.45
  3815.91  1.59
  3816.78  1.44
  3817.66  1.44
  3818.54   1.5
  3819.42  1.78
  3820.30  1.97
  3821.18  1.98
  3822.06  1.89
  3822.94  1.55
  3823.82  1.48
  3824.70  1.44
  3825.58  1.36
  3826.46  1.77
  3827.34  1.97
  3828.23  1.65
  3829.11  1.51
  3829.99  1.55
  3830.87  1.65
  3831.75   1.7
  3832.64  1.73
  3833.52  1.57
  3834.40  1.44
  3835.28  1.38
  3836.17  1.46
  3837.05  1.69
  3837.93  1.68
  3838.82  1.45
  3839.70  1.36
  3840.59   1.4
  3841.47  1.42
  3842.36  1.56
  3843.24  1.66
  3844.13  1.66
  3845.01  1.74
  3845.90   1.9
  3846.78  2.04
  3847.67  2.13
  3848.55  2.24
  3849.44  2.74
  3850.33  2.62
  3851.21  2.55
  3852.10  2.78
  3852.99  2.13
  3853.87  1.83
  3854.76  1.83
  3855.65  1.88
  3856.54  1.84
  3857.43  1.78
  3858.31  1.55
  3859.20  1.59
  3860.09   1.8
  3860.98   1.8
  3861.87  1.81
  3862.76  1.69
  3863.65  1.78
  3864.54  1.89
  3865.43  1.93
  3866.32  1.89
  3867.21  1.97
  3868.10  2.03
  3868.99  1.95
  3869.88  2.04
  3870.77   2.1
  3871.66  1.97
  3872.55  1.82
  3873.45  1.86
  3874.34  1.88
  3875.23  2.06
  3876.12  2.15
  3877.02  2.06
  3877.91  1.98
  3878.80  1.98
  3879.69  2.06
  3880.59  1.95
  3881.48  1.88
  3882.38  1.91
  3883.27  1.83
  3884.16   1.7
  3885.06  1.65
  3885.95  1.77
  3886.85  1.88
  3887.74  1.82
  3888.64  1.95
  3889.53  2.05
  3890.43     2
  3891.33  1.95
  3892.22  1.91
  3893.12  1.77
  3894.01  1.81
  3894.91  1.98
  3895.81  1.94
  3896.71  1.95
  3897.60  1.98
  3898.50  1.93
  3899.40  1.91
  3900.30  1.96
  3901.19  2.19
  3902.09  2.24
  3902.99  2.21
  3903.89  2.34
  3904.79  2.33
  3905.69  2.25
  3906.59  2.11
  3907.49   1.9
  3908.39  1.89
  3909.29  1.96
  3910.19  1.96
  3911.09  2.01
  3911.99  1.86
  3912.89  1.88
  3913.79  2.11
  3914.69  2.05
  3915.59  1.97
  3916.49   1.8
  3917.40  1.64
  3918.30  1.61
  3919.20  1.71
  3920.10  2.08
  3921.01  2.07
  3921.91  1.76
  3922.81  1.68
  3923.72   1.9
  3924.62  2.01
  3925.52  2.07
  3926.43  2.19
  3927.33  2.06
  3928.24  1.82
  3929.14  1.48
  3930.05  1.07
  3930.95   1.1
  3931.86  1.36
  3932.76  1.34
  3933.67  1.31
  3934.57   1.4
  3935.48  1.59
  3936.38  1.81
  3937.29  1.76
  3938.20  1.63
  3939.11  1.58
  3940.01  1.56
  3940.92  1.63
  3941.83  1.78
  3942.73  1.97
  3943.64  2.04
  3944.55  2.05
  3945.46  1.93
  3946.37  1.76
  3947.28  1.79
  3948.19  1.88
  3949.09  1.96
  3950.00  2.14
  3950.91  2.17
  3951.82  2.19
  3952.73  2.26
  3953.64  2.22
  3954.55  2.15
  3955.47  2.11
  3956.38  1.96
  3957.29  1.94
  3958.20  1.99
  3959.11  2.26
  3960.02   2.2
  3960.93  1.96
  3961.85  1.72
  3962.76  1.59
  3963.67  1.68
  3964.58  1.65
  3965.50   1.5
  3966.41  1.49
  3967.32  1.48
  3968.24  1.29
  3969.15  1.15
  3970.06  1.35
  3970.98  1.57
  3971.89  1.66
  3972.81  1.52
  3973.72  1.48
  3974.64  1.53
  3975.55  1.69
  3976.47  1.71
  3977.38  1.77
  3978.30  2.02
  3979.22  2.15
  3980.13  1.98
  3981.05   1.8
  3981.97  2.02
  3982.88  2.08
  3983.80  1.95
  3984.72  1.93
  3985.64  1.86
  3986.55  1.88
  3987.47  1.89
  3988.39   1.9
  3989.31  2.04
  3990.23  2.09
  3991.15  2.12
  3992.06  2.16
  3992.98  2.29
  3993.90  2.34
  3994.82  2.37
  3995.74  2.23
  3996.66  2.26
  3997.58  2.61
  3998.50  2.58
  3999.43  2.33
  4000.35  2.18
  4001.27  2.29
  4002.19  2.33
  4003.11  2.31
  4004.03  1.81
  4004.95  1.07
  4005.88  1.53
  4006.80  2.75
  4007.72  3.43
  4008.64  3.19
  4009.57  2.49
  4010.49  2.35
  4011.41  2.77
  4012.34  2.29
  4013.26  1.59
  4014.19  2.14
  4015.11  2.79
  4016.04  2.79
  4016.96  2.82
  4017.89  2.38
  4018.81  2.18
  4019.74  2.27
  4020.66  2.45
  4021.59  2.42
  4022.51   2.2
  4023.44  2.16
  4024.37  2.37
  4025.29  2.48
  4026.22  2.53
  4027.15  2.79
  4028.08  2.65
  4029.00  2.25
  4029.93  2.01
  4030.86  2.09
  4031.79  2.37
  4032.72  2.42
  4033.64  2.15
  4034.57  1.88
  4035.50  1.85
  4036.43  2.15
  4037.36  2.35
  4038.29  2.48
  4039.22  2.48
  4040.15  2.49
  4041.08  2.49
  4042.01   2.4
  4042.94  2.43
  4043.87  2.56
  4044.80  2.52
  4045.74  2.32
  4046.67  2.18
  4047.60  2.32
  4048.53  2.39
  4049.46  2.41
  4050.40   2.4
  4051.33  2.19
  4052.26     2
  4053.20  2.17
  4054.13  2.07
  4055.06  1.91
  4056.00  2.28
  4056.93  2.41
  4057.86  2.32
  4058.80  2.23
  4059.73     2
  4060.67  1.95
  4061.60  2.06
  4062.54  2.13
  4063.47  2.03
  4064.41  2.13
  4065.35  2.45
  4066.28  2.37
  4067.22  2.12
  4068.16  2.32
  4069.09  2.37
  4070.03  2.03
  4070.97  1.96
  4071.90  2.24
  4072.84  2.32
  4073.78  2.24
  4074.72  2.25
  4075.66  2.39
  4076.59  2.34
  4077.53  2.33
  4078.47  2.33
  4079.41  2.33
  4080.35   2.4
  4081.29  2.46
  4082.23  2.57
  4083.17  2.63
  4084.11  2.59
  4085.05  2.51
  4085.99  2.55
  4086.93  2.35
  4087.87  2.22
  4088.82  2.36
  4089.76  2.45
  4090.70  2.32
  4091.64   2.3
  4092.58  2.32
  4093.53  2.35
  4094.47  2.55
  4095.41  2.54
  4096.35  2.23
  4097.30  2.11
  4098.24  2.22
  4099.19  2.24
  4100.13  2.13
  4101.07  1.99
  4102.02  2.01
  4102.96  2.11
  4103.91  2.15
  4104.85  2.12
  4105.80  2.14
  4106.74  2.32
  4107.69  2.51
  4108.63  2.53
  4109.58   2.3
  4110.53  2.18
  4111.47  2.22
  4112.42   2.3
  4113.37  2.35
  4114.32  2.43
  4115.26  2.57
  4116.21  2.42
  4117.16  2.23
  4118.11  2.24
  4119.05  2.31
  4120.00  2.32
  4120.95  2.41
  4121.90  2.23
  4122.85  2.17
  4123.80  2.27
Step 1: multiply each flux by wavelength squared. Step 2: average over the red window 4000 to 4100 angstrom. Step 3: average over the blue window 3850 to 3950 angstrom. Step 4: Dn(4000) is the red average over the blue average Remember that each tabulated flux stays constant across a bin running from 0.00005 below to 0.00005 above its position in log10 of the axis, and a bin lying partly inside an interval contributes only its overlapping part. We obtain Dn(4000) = 1.32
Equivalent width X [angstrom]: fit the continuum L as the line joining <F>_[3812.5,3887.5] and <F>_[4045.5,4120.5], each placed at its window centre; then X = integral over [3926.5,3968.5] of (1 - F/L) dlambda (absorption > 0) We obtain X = 4.7 angstrom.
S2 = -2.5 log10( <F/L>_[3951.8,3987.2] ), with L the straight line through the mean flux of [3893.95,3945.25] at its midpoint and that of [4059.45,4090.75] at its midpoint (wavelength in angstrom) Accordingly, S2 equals 0.11 mag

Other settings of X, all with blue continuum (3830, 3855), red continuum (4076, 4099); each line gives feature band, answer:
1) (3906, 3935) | 3.1 angstrom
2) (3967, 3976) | 2.8 angstrom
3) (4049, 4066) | 1.0 angstrom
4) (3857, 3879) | -0.1 angstrom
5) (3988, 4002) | -0.5 angstrom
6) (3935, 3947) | 1.6 angstrom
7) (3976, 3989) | 1.3 angstrom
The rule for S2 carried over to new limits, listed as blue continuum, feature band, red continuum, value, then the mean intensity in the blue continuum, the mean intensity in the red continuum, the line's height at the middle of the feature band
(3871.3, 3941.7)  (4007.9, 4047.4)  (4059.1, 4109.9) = -0.114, 1.87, 2.28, 2.15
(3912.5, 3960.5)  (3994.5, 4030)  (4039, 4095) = -0.126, 1.85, 2.31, 2.11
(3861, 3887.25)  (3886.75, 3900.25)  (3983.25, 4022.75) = 0.023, 1.91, 2.27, 1.97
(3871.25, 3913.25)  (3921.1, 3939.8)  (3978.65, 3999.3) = 0.220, 1.97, 2.12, 2.03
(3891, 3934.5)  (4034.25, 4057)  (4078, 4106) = -0.038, 1.88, 2.32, 2.21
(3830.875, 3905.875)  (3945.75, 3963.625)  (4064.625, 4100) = 0.039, 1.9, 2.34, 2.08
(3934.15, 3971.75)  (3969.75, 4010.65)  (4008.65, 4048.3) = 0.014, 1.81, 2.37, 2.08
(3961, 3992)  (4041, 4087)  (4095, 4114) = -0.105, 1.75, 2.23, 2.08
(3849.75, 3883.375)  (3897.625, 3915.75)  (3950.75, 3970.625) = -0.081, 1.96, 1.82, 1.9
